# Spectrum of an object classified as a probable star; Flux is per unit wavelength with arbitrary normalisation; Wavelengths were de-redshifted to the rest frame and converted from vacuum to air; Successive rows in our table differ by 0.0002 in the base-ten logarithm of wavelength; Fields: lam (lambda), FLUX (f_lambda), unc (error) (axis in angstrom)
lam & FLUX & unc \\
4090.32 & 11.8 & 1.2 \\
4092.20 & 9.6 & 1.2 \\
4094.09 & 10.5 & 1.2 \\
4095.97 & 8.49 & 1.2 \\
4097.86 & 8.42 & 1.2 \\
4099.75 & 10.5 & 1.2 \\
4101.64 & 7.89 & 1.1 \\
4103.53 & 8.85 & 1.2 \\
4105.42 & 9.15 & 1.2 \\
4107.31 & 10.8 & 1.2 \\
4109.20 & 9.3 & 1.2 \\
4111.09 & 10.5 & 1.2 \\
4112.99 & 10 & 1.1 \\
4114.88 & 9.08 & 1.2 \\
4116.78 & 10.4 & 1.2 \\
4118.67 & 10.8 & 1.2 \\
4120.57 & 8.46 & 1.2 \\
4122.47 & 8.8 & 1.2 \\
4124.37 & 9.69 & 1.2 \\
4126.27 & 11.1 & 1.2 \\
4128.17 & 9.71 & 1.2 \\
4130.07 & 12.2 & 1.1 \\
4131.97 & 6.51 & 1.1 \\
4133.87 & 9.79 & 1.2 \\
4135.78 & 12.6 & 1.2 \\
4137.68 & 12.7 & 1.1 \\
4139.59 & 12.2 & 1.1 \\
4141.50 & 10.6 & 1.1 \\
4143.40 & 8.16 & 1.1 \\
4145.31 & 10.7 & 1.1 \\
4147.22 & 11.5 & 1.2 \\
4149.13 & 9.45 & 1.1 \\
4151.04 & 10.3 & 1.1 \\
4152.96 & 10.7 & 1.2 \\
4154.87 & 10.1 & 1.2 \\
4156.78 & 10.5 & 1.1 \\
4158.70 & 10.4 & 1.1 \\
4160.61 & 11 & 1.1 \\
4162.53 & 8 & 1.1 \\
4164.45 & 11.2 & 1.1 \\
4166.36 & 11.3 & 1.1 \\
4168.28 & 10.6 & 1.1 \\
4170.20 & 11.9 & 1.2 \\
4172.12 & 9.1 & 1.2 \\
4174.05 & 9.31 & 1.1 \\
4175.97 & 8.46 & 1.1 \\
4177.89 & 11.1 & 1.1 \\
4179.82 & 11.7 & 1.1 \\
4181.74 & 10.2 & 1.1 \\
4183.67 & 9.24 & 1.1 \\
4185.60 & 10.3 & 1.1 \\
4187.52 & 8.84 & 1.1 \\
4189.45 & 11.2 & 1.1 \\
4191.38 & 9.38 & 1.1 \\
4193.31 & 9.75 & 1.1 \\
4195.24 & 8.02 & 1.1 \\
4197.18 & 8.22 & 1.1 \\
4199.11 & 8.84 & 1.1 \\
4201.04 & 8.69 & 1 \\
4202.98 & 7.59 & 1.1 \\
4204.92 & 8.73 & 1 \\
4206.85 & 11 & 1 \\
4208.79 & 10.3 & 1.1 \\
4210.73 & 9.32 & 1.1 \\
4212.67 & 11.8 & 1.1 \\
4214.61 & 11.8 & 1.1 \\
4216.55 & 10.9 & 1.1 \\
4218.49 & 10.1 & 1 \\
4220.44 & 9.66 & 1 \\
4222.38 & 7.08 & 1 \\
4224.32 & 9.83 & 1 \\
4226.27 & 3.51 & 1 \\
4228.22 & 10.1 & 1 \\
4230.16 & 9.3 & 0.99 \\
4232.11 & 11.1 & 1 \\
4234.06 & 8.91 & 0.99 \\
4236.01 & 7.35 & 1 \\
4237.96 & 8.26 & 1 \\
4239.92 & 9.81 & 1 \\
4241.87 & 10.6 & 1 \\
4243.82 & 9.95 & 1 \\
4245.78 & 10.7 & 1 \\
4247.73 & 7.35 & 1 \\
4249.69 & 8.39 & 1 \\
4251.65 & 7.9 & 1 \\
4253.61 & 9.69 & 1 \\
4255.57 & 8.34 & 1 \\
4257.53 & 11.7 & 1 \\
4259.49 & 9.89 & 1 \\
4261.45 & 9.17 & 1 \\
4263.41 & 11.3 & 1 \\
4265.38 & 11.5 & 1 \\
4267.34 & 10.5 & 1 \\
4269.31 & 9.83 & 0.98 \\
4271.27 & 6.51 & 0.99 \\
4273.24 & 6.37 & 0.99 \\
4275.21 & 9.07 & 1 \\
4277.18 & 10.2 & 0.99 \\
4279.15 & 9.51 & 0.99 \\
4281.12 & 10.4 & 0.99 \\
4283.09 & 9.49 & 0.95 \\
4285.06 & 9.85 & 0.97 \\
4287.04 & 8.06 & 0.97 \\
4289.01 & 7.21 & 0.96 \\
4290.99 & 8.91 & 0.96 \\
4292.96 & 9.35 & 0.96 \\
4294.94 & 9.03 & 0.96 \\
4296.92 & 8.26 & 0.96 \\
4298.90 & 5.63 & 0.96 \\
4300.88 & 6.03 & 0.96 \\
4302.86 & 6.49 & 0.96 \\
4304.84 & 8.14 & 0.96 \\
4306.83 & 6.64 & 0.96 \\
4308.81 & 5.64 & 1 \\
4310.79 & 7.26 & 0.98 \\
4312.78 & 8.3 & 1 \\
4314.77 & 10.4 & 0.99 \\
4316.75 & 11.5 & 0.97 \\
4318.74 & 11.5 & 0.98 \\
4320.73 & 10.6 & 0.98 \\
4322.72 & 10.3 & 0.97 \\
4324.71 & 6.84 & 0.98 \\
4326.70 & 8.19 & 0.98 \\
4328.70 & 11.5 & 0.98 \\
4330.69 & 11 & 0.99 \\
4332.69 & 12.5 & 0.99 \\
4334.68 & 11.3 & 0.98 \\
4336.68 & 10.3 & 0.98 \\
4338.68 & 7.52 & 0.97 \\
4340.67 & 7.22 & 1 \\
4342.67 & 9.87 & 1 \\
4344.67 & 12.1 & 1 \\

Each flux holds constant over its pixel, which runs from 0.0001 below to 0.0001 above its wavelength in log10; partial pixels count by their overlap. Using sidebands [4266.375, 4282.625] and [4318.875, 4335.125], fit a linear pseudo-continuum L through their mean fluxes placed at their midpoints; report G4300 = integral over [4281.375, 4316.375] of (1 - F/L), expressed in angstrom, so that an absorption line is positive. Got 5.8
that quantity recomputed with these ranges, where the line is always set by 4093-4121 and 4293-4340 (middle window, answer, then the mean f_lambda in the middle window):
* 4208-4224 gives -1.53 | 10.1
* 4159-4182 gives -2.37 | 10.3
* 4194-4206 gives 1.12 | 8.41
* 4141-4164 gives -1.74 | 10.1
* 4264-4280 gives -0.33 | 9.23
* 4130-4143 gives -1.74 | 10.7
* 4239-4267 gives -1.99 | 9.75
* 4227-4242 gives -0.17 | 9.27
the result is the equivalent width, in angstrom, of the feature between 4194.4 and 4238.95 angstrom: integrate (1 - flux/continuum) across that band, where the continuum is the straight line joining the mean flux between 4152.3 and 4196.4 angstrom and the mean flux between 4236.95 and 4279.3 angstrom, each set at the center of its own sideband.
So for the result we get 2.7 angstrom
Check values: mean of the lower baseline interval 10.1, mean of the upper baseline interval 9.38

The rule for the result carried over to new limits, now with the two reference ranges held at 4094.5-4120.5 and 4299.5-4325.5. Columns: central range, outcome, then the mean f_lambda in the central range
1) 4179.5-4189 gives -0.93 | 10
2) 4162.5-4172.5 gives -1.56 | 10.6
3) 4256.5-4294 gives -3.45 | 9.41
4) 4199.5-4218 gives -2.07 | 9.98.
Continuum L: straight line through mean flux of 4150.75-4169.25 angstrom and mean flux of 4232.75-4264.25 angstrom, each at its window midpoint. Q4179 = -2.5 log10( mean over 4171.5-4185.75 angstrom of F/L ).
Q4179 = 0.03 mag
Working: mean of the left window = 10.4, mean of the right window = 9.34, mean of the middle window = 9.92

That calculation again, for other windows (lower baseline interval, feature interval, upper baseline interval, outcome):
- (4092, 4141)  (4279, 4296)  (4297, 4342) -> -0.005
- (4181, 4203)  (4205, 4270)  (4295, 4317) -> -0.121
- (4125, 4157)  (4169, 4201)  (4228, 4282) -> 0.043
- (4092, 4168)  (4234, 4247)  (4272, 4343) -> -0.004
